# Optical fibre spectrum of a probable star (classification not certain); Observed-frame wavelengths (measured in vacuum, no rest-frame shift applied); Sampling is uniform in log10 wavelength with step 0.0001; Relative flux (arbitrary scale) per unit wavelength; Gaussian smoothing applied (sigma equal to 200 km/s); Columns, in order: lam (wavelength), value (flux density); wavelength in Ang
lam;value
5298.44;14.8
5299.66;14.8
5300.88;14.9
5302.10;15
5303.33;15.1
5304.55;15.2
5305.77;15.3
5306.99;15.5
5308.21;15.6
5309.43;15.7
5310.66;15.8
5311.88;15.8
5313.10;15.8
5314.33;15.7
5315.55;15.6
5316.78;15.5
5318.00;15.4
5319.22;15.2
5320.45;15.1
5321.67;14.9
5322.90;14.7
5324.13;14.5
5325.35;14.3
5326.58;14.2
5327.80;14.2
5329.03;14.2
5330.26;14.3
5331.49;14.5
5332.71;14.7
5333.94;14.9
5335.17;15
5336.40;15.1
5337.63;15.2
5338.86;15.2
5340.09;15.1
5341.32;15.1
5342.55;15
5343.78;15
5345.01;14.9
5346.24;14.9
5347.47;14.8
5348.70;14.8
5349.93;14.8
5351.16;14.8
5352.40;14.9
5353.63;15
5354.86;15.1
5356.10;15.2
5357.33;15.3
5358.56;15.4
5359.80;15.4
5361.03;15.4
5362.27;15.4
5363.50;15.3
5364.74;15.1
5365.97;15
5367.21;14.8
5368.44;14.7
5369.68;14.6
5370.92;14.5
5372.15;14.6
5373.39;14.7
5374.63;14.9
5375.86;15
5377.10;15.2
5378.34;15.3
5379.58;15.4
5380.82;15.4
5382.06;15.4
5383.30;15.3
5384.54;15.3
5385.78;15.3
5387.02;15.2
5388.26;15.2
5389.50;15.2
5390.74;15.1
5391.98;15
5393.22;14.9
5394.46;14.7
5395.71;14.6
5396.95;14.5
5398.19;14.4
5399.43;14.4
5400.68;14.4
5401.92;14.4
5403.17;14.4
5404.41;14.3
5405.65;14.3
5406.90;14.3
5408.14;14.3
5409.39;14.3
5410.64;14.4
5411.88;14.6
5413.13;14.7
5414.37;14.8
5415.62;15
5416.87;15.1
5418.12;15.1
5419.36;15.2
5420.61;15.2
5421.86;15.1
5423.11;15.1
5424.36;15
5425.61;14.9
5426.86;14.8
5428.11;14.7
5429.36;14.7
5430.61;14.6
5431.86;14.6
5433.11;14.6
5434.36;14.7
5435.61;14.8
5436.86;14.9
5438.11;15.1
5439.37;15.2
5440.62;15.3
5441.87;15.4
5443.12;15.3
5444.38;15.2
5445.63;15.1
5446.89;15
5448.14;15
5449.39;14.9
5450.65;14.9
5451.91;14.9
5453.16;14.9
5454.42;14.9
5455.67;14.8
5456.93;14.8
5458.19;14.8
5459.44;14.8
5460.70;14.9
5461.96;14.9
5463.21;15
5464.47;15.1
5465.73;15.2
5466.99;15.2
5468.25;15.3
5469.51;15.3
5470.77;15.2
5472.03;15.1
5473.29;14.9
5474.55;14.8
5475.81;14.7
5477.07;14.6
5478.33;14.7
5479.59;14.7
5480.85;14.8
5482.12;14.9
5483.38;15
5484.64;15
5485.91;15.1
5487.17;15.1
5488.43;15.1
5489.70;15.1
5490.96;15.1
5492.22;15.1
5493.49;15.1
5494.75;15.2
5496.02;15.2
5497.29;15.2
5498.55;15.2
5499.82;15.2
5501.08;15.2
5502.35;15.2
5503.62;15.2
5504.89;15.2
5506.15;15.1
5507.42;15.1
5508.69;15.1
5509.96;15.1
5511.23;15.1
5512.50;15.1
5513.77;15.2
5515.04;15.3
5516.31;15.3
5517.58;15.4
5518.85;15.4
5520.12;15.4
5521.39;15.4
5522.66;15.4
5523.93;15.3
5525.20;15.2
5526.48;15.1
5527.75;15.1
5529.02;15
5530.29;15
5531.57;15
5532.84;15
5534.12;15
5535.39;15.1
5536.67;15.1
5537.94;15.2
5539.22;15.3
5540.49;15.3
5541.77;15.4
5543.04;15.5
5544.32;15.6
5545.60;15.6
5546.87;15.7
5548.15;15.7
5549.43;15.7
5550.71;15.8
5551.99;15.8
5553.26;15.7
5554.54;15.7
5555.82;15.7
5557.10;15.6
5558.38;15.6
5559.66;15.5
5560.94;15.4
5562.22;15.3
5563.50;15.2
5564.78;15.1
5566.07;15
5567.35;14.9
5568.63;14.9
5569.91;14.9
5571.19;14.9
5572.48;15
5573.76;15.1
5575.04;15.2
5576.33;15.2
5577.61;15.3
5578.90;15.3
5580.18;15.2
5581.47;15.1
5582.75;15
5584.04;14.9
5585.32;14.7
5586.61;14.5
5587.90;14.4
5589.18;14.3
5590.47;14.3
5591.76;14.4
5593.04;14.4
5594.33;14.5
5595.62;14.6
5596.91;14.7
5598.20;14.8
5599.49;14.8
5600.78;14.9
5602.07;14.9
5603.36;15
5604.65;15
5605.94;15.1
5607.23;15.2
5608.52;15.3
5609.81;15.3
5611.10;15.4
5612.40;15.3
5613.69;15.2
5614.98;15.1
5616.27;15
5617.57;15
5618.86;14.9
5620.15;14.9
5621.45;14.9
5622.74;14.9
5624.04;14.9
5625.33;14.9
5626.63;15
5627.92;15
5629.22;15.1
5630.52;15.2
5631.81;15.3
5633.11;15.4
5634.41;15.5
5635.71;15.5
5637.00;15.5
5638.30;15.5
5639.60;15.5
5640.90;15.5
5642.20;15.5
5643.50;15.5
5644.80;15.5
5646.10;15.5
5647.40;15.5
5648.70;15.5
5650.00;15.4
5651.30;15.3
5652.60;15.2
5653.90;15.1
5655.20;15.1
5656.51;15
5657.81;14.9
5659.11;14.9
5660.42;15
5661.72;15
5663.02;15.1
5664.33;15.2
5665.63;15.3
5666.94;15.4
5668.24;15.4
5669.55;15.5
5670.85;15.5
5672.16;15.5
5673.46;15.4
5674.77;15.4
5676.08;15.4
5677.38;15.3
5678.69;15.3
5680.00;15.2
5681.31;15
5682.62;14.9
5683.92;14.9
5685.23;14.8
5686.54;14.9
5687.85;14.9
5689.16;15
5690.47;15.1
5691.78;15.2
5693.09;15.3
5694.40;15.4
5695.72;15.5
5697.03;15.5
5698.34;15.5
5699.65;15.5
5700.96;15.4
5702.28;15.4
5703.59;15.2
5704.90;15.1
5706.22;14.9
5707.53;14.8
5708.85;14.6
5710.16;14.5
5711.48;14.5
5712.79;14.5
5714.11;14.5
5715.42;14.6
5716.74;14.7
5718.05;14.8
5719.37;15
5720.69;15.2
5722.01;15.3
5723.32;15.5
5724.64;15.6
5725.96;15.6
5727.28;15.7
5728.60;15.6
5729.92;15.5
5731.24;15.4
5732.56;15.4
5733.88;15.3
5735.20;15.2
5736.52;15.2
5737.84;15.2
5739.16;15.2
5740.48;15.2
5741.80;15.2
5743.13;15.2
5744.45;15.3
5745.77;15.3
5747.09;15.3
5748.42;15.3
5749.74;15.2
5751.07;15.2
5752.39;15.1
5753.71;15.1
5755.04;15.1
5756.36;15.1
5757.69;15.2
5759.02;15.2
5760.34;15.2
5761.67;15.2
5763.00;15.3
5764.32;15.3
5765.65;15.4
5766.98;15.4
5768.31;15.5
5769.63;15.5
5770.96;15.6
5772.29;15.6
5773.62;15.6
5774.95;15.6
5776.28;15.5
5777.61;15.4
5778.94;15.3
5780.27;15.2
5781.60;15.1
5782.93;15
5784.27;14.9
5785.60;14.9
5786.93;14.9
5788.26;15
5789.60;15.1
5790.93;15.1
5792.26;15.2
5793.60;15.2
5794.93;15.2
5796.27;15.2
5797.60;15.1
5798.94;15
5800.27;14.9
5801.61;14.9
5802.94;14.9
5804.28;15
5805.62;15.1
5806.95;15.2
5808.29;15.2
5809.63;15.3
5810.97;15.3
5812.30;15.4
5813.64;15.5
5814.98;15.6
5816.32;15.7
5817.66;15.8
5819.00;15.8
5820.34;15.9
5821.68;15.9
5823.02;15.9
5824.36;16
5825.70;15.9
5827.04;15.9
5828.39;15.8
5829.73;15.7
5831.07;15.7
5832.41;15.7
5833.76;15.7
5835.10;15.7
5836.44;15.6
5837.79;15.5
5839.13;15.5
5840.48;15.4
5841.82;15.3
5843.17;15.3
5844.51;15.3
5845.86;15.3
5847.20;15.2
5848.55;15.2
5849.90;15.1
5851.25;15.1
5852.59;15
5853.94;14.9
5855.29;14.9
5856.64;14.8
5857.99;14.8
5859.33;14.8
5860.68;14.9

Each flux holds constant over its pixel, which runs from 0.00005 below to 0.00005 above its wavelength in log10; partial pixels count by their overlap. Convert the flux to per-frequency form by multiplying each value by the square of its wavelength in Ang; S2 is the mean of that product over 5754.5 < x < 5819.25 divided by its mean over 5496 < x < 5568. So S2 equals 1.1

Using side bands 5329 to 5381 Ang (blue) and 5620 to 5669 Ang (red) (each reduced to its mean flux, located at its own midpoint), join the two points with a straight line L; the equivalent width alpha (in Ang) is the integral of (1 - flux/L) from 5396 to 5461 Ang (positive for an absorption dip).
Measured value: 1.0 Ang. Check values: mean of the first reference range 15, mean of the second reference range 15.2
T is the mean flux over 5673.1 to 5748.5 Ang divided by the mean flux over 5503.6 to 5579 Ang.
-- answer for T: 0.99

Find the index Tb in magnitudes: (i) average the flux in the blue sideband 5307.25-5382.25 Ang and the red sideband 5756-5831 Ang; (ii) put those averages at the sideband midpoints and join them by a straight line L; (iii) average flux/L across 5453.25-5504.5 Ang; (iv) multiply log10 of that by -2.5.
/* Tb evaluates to 0.01 mag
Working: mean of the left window 15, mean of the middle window 15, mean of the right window 15.4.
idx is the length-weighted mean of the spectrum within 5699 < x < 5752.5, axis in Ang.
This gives 15.2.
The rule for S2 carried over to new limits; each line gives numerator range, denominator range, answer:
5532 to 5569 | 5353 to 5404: 1.09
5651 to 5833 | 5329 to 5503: 1.15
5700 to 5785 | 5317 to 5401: 1.17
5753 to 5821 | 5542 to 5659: 1.08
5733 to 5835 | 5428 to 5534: 1.14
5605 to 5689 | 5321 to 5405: 1.13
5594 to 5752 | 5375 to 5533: 1.09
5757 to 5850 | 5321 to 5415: 1.21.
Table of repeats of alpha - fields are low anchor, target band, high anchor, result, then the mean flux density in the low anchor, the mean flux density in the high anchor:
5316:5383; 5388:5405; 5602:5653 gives 0.38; 15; 15.2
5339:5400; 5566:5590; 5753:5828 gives 0.37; 15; 15.3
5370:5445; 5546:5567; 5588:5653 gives -0.70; 14.9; 15.1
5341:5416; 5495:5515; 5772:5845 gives -0.17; 14.9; 15.4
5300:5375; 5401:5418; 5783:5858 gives 0.59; 15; 15.3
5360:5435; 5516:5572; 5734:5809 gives -1.22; 14.9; 15.2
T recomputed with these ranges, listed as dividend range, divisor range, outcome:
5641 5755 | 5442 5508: 1.01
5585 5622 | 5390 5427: 1.01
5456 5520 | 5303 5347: 1.00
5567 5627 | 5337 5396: 0.99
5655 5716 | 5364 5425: 1.02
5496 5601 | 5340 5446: 1.02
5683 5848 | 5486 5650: 1.01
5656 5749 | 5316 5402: 1.02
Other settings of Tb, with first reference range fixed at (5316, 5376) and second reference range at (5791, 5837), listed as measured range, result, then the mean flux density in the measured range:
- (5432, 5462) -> 0.005 mag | 15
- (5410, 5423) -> 0.005 mag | 14.9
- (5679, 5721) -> 0.023 mag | 15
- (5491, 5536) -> -0.005 mag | 15.2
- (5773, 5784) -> 0.008 mag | 15.3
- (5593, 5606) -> 0.031 mag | 14.8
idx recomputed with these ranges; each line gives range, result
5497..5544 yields 15.2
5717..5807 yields 15.2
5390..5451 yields 14.8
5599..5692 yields 15.2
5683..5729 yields 15.1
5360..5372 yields 15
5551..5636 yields 15.1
